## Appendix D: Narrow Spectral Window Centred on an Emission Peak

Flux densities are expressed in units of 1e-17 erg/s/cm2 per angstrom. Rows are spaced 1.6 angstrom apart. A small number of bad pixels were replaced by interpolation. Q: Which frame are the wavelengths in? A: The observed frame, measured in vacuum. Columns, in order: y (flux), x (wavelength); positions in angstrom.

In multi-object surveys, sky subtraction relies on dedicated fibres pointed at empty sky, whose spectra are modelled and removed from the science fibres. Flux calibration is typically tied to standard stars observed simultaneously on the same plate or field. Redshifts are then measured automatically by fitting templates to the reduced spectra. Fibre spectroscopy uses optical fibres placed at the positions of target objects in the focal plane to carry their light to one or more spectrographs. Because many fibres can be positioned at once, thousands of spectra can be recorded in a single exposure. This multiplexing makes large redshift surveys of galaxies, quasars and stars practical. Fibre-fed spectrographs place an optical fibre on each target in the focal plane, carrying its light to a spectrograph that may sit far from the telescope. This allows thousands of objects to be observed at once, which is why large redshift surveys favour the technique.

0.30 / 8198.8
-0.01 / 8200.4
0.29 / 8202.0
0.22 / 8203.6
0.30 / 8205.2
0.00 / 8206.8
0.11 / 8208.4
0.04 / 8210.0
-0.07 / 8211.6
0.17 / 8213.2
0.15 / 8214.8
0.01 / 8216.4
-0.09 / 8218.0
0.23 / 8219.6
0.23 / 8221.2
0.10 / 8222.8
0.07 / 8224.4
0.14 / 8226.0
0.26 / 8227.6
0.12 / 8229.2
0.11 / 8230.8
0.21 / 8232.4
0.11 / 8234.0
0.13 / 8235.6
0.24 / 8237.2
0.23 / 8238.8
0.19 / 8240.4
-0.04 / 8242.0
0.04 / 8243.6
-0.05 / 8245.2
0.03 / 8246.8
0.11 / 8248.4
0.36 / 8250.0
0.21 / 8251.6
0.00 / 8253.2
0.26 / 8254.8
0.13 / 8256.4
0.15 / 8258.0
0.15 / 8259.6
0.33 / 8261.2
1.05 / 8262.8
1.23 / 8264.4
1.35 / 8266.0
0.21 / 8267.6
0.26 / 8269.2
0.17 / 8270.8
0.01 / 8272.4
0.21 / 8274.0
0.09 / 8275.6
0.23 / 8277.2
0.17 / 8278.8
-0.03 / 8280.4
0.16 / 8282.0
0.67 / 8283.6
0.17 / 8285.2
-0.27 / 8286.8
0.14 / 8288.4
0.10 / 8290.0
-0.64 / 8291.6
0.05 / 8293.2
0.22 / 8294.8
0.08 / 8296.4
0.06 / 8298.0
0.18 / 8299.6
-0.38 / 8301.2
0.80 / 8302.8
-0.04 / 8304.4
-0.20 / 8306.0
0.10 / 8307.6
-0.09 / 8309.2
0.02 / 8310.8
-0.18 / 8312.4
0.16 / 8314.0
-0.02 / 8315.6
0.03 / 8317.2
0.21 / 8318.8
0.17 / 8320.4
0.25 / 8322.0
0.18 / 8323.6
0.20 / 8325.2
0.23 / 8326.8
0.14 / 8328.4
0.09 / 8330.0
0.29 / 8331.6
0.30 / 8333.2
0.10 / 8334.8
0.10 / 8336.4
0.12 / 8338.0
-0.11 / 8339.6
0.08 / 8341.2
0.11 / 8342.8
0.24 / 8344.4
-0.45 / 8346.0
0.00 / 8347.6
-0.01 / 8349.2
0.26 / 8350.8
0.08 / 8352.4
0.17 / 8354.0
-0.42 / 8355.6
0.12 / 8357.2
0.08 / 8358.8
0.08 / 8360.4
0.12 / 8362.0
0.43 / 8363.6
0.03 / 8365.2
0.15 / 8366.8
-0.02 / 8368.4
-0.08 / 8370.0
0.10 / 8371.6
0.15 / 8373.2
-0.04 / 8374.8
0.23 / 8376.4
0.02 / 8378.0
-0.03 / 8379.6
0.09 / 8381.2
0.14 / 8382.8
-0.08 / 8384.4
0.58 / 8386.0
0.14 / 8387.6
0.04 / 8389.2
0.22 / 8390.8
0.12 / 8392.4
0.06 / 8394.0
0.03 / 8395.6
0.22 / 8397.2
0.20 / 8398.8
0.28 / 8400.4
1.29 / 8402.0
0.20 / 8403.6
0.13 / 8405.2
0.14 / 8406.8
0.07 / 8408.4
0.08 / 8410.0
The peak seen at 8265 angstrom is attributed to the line [O III] 5007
